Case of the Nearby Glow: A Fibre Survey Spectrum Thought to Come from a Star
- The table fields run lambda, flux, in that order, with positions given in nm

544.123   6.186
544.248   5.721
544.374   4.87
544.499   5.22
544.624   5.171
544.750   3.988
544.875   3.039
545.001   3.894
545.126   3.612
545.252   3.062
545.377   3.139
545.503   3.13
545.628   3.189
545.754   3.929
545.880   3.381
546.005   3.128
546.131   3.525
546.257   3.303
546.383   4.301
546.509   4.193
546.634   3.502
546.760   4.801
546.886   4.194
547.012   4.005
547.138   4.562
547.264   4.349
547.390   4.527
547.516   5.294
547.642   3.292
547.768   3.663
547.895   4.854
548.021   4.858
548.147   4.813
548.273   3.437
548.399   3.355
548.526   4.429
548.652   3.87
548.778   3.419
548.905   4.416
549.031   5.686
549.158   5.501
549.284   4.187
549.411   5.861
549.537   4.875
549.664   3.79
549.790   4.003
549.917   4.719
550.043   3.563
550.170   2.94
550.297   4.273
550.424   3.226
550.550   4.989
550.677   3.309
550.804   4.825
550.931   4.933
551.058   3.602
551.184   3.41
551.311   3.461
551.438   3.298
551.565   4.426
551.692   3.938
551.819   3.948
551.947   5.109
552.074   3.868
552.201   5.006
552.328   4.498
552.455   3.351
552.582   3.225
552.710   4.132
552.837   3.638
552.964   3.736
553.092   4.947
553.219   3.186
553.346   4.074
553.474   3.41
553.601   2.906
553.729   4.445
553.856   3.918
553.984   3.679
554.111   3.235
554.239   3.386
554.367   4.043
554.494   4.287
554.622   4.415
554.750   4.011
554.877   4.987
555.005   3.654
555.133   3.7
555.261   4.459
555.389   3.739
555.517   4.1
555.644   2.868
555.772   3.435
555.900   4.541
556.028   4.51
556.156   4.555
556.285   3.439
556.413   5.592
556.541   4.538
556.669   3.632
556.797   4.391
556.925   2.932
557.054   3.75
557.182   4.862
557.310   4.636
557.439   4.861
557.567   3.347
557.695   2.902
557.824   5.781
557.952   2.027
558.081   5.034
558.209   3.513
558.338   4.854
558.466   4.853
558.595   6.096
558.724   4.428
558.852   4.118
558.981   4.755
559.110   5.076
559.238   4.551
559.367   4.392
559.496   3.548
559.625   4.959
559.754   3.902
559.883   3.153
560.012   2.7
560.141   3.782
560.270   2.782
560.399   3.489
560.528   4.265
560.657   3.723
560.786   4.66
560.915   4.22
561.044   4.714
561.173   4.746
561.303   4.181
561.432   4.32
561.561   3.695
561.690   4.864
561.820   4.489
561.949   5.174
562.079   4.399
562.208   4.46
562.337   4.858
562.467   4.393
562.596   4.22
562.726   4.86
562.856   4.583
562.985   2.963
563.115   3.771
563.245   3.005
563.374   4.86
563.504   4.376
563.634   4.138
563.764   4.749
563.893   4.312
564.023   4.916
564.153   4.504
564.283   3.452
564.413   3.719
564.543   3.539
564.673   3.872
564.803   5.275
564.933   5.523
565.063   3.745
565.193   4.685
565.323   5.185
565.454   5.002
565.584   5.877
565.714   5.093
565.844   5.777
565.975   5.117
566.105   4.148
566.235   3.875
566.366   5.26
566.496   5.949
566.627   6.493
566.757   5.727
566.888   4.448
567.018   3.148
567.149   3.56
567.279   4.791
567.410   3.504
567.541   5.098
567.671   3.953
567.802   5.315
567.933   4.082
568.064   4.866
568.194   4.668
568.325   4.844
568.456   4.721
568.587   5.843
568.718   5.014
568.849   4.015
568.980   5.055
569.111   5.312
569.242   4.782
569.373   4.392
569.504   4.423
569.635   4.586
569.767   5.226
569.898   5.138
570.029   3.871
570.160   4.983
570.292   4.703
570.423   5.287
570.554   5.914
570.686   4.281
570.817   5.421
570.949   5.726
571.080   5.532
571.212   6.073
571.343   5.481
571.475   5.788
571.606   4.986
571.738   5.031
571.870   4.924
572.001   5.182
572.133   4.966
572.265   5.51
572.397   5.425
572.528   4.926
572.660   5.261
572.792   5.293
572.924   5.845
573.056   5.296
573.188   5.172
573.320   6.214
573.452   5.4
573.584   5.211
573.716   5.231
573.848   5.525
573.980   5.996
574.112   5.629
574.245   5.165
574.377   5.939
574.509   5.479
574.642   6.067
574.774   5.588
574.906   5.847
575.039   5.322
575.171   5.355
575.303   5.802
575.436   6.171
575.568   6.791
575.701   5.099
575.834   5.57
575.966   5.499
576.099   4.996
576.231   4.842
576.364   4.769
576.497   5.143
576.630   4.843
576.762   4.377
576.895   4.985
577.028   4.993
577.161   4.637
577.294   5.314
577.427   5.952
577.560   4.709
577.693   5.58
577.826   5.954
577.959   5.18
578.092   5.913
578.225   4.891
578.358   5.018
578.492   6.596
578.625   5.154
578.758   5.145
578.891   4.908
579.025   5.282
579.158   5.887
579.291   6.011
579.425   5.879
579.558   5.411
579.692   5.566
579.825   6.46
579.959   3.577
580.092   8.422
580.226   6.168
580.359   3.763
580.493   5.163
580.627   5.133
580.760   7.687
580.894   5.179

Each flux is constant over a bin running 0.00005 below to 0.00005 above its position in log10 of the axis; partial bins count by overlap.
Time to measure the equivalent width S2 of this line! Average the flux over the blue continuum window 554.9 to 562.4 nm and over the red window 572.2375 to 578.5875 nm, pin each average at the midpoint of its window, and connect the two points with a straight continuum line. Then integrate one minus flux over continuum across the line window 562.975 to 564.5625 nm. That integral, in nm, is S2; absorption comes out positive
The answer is 0.172 nm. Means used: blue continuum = 4.19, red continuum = 5.42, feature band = 4.07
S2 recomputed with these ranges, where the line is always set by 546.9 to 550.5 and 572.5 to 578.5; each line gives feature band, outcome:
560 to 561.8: 0.276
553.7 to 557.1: 0.415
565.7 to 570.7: 0.293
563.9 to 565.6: 0.152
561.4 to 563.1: 0.162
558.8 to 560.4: 0.264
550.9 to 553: 0.215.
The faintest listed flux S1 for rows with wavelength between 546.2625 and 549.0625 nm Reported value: 3.292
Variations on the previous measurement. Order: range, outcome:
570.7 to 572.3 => 4.924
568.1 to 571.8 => 3.871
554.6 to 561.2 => 2.027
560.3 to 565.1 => 2.963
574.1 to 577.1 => 4.377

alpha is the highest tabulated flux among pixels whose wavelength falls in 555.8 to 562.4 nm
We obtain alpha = 6.096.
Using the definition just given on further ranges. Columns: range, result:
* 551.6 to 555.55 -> 5.109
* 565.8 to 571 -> 6.493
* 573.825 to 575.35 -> 6.067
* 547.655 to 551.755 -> 5.861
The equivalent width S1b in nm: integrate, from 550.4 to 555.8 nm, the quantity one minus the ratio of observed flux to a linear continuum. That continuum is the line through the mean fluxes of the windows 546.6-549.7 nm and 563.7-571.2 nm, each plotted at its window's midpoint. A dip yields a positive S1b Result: 0.67 nm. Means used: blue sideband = 4.39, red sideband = 4.79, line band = 3.93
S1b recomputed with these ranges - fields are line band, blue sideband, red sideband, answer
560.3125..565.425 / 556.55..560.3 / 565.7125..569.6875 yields 0.13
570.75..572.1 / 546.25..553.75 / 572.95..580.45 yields -0.05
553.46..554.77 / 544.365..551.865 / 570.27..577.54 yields 0.17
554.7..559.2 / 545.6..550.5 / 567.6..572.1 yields 0.26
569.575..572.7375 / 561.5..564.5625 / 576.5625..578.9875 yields -0.25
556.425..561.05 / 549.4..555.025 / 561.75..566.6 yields 0.16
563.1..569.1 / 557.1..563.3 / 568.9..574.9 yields 0.15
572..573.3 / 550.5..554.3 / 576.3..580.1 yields -0.07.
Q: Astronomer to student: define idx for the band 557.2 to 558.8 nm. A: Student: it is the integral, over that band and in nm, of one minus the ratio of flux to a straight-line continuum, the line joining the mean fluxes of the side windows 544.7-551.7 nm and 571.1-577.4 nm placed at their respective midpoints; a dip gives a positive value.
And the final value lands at 0.058 nm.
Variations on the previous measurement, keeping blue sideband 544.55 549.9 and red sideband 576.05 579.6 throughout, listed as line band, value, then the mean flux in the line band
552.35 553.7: 0.19 nm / 3.71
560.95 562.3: 0.04 nm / 4.51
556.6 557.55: 0.08 nm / 4.11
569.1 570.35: 0.06 nm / 4.72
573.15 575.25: -0.18 nm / 5.58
